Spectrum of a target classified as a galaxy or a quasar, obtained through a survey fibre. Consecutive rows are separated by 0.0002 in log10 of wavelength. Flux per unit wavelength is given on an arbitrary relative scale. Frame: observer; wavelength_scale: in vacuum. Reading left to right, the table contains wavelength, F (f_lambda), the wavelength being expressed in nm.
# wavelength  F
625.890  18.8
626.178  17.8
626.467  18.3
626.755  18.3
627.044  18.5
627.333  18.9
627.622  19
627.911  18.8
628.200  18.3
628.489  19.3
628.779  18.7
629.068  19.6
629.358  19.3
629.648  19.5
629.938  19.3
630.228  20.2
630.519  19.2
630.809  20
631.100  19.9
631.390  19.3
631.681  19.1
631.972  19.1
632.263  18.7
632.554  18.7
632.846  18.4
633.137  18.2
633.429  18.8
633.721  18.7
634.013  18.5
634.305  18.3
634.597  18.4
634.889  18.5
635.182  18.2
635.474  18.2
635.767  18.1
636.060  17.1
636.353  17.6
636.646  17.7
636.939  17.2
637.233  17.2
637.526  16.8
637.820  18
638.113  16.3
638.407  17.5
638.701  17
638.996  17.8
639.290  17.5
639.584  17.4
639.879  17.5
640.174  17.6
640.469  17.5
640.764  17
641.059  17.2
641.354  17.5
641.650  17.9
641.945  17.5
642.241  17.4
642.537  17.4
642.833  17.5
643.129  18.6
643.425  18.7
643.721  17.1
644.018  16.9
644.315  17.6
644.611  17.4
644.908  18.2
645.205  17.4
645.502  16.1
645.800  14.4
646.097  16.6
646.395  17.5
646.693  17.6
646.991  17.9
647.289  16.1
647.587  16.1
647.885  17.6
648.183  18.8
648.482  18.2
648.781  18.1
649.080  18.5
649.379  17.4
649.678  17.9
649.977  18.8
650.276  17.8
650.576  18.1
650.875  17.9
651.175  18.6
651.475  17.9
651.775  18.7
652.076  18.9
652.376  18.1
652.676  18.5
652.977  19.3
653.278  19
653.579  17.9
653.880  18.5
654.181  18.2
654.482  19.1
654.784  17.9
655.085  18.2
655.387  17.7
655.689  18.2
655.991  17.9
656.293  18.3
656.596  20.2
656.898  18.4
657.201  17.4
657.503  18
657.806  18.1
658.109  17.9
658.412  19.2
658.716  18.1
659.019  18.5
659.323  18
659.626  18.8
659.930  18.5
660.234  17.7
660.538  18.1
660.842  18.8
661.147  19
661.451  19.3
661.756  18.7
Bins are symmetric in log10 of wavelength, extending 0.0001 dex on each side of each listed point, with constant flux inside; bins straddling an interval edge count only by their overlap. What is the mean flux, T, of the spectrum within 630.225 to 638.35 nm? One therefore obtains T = 18.3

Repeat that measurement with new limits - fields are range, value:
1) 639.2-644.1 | 17.6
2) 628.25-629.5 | 19.2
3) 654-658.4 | 18.3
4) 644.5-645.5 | 17.5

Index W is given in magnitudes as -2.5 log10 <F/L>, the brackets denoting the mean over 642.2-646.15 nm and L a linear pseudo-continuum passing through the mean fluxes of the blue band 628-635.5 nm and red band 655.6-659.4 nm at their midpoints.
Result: 0.08 mag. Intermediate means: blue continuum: 18.9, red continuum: 18.3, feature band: 17.2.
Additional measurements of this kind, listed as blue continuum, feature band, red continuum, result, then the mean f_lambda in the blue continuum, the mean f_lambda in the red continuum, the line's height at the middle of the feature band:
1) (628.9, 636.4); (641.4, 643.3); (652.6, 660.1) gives 0.06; 18.8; 18.4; 18.6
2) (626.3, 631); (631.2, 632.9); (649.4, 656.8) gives 0.00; 19.1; 18.4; 19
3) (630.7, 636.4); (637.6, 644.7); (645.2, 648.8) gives 0.01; 18.6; 17.1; 17.7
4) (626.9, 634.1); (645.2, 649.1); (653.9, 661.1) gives 0.09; 19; 18.3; 18.6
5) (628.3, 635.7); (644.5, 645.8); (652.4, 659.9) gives 0.10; 18.9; 18.4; 18.6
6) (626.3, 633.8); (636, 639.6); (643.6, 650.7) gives 0.06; 19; 17.4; 18.3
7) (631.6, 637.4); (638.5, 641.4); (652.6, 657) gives 0.05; 18.2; 18.5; 18.3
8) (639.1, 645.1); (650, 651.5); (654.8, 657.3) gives -0.01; 17.6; 18.3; 18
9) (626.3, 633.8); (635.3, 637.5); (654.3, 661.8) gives 0.08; 19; 18.4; 18.9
